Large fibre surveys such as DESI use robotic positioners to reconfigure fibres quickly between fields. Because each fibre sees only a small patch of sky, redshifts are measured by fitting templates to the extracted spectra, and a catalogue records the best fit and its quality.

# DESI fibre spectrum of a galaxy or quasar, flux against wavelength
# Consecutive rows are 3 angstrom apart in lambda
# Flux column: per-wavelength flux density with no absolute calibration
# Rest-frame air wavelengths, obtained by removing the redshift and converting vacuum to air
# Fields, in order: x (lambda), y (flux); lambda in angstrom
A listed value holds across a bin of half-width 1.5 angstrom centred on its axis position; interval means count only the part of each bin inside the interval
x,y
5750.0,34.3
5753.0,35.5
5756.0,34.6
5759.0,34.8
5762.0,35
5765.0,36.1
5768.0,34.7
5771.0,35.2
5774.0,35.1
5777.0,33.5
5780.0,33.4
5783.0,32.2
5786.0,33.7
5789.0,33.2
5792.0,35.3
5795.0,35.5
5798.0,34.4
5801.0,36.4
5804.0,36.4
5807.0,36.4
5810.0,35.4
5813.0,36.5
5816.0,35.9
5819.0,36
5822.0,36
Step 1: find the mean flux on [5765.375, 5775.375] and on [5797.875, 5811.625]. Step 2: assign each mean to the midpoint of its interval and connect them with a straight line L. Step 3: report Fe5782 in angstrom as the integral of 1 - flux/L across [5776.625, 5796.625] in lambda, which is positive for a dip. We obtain 0.9 angstrom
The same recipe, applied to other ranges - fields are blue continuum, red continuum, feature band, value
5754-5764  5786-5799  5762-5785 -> 0.3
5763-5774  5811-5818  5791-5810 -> 0.1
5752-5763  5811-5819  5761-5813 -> 1.0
